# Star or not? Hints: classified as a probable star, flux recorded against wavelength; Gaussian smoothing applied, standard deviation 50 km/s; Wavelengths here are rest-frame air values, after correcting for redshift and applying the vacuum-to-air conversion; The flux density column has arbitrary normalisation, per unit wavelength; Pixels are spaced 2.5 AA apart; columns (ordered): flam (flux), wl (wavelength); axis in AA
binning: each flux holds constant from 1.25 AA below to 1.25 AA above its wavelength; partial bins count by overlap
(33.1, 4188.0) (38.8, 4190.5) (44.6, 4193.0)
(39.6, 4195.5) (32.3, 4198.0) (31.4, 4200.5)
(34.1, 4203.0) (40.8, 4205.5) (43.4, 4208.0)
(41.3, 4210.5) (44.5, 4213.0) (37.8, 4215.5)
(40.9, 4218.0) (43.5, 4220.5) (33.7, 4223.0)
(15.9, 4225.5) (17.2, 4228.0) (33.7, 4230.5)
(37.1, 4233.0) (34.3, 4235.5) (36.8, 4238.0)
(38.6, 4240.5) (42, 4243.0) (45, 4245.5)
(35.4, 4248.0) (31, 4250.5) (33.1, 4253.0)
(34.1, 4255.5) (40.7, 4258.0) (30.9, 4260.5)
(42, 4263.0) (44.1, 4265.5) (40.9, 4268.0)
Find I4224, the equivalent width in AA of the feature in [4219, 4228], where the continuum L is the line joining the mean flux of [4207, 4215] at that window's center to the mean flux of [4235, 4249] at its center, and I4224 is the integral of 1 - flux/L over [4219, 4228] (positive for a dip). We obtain 2.58 AA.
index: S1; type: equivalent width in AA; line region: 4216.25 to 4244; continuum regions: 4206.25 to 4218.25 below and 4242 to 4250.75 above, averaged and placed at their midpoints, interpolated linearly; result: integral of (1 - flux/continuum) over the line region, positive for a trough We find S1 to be 4.3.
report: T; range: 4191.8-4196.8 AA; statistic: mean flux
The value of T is 42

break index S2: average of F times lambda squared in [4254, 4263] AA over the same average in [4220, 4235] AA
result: 1.23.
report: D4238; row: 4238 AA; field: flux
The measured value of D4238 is 36.8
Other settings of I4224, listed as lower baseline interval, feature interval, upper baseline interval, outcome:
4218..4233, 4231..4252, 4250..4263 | -2.94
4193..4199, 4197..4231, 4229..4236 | 1.12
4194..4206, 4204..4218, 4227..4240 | -2.78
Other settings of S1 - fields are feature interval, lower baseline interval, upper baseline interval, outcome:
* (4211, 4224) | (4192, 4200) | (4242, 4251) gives -0.7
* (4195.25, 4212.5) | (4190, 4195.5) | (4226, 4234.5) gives -0.1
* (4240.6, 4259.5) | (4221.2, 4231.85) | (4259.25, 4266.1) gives -1.9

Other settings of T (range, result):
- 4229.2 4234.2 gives 35.2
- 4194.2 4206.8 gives 35.7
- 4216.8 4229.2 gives 30.2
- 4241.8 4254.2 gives 37.3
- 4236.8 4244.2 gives 39.1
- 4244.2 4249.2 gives 40.3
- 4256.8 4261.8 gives 35.8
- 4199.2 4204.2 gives 32.7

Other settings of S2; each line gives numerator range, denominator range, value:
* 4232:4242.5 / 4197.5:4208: 1.05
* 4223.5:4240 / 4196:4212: 0.81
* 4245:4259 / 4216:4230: 1.19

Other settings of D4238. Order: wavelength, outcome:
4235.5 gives 34.3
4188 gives 33.1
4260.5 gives 30.9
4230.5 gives 33.7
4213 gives 44.5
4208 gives 43.4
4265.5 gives 44.1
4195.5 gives 39.6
